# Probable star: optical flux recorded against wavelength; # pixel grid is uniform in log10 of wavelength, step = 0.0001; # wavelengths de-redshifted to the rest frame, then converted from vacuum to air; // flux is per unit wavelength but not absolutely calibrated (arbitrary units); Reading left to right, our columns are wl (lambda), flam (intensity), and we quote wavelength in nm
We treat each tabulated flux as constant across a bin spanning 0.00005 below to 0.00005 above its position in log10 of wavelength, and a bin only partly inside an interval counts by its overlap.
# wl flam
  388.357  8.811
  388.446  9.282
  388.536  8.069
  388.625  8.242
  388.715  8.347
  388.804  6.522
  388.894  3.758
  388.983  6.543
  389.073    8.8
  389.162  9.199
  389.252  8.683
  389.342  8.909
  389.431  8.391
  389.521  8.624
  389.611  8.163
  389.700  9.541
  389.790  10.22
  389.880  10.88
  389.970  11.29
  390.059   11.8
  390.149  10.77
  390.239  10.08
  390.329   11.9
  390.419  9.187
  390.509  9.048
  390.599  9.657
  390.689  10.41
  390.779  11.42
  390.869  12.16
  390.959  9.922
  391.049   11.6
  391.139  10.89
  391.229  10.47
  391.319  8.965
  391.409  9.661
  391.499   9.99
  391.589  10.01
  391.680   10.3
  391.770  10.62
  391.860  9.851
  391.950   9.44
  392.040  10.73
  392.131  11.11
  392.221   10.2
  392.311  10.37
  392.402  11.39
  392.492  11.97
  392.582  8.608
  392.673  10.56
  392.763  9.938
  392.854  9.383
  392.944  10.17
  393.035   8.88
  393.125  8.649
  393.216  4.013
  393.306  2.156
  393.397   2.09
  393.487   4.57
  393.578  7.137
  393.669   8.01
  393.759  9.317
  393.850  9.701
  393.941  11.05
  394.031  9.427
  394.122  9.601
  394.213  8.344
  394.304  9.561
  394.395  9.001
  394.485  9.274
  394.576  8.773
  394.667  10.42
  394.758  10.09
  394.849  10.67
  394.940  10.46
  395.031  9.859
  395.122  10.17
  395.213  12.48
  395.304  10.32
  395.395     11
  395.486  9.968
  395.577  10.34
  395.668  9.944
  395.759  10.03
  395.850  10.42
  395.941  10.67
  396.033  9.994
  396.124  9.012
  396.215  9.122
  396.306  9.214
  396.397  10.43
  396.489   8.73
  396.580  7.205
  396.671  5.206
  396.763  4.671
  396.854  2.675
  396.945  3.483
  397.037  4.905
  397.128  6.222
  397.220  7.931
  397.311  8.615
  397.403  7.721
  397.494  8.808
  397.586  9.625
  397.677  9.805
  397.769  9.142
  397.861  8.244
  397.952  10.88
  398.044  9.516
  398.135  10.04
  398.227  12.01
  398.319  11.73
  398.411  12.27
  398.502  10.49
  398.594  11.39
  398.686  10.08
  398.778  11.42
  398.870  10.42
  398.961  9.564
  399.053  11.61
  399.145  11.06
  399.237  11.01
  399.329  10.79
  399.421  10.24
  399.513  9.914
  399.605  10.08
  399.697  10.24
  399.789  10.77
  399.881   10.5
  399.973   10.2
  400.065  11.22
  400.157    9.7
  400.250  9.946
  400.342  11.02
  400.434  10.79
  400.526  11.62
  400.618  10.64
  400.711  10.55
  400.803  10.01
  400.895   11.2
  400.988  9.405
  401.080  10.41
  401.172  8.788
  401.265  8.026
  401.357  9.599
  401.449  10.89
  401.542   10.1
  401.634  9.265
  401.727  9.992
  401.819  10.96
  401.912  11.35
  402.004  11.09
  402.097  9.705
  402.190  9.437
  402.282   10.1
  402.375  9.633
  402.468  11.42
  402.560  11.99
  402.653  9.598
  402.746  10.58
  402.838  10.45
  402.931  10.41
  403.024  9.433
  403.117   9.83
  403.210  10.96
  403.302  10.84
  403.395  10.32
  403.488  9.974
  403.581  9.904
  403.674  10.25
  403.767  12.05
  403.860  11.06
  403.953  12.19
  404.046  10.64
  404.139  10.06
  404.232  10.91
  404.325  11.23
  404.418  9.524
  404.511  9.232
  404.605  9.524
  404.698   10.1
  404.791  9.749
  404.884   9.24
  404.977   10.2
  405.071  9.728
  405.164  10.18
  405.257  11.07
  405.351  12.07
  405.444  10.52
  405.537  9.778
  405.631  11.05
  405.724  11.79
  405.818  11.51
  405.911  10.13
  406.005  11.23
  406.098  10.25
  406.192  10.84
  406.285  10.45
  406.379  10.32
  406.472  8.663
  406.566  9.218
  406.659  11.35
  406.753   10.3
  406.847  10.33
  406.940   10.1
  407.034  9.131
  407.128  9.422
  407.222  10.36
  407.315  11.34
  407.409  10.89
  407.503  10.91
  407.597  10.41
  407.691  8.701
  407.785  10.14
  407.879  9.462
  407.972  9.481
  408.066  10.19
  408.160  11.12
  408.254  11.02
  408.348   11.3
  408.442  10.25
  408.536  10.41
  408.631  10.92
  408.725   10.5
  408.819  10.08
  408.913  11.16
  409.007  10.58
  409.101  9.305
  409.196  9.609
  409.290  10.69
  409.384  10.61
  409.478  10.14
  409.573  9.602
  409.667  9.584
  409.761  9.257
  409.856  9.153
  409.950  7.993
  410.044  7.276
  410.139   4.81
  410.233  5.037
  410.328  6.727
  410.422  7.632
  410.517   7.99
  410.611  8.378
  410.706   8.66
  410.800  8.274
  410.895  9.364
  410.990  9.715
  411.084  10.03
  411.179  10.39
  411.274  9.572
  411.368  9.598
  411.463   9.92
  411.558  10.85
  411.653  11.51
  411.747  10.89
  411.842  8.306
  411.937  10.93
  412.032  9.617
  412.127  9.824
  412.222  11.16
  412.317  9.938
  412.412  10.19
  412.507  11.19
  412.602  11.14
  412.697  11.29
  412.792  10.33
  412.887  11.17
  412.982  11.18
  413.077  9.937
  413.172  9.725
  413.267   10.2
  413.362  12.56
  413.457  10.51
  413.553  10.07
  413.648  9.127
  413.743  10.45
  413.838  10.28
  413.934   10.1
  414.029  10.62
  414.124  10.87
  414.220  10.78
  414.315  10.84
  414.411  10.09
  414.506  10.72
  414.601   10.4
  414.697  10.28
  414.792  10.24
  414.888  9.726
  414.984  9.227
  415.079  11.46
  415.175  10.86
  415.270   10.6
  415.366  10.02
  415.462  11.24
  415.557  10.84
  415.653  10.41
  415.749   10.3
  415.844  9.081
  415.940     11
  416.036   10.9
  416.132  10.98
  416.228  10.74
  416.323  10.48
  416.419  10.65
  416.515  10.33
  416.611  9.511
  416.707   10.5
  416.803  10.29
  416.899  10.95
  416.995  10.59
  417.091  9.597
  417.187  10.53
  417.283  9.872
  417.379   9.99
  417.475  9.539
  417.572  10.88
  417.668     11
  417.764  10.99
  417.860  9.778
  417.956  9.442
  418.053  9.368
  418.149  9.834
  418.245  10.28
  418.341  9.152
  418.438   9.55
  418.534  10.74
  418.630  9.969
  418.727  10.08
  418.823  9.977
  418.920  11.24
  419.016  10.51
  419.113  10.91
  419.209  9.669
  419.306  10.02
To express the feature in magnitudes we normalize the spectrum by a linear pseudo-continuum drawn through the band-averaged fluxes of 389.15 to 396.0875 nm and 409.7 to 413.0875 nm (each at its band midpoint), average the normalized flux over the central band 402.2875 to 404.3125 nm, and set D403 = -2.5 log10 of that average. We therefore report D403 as -0.12 mag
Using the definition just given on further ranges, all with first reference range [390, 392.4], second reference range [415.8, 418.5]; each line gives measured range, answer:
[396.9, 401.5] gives 0.05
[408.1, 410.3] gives 0.08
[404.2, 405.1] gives 0.04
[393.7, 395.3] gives 0.05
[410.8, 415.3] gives -0.01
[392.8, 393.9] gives 0.42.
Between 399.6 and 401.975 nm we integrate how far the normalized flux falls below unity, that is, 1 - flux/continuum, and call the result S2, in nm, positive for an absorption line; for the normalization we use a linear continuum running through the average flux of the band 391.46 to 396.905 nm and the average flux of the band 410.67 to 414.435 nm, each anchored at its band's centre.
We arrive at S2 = -0.19 nm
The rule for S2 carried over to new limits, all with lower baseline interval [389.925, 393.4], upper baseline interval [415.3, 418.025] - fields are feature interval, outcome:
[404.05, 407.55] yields -0.08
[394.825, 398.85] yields 0.28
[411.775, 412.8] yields -0.01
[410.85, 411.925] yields 0.02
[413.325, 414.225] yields -0.02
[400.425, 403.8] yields -0.08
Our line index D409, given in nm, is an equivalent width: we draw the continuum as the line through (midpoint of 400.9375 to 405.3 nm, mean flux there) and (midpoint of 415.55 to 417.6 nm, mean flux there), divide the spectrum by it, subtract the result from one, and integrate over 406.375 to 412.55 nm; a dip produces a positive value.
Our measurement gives 0.34 nm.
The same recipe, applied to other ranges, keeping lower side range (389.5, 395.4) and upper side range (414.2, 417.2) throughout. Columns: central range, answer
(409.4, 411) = 0.316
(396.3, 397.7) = 0.384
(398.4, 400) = -0.125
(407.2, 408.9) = -0.043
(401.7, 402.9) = -0.062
